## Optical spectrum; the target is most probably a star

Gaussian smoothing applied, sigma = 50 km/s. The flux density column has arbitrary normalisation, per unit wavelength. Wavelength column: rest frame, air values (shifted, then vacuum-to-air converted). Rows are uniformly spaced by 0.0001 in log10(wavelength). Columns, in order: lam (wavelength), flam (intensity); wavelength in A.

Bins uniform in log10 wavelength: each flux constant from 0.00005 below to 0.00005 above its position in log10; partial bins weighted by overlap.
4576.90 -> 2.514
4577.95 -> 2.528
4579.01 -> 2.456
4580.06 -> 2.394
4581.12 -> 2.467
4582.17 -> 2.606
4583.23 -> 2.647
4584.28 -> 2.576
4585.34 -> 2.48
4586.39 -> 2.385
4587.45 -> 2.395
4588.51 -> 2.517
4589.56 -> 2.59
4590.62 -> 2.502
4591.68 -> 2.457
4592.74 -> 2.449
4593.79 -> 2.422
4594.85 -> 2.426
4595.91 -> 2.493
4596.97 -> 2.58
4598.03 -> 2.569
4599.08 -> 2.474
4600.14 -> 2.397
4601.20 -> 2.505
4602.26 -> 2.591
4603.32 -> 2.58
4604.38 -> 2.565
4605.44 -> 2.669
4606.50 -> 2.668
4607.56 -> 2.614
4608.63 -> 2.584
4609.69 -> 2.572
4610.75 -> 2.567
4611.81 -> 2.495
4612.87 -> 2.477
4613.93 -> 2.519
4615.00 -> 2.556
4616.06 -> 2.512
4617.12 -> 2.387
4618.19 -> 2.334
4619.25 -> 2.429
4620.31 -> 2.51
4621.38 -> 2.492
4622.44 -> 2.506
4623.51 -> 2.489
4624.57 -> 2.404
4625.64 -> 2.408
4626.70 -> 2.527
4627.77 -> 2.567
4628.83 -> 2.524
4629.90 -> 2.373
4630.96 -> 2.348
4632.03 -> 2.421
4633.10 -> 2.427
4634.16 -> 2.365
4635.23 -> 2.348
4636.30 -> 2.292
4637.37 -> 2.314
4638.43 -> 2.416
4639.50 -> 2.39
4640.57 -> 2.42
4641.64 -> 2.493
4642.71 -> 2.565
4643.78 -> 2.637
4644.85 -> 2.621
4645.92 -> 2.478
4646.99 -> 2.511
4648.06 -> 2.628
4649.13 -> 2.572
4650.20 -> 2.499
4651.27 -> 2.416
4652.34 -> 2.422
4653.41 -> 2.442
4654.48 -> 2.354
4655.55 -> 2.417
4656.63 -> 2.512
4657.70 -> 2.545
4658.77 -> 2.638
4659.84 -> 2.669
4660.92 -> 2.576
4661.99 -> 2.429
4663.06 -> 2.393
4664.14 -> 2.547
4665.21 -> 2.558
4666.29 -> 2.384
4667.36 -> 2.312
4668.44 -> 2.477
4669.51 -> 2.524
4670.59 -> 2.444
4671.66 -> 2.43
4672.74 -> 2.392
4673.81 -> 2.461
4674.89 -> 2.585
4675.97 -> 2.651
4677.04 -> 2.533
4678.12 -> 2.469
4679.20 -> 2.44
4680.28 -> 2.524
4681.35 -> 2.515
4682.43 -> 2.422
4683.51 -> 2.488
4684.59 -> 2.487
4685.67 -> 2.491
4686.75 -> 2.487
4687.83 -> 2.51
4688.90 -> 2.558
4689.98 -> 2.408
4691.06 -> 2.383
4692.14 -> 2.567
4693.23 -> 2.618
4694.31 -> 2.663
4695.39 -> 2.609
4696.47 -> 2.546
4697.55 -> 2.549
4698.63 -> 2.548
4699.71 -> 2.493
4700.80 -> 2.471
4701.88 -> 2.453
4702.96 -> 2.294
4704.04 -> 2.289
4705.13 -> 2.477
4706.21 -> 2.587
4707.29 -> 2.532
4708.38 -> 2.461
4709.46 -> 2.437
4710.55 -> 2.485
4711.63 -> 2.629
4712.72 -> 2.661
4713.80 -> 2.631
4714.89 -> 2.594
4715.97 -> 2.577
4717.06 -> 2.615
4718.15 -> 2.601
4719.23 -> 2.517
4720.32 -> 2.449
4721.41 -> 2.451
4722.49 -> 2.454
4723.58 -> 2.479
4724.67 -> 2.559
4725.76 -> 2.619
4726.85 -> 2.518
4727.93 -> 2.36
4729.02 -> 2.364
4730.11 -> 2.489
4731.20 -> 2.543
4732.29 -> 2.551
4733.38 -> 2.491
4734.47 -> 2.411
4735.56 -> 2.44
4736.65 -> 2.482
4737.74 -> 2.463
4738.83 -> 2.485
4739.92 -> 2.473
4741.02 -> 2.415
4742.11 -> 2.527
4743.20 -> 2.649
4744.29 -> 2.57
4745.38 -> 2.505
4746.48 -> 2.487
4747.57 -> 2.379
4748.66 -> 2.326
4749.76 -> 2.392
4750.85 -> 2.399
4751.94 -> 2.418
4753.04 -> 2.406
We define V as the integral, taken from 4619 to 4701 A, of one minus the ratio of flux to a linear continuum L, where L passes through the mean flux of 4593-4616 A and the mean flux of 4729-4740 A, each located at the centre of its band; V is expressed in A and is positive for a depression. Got 0.9 A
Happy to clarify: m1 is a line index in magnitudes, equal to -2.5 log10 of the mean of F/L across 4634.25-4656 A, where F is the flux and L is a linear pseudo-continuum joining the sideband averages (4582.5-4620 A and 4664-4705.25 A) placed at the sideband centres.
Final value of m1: 0.02 mag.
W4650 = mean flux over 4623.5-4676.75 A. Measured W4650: 2.47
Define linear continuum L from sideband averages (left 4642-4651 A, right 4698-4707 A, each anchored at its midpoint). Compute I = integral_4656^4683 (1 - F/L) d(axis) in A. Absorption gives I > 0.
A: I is 0.21 A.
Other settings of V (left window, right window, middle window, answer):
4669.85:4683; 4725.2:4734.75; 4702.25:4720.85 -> -0.2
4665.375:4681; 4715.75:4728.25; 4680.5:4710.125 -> 0.0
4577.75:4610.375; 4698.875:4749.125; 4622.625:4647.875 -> 0.6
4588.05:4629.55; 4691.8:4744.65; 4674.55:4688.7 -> 0.0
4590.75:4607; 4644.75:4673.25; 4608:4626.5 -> 0.2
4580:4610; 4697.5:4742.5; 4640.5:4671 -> 0.1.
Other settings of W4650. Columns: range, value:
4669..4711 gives 2.49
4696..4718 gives 2.52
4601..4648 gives 2.49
